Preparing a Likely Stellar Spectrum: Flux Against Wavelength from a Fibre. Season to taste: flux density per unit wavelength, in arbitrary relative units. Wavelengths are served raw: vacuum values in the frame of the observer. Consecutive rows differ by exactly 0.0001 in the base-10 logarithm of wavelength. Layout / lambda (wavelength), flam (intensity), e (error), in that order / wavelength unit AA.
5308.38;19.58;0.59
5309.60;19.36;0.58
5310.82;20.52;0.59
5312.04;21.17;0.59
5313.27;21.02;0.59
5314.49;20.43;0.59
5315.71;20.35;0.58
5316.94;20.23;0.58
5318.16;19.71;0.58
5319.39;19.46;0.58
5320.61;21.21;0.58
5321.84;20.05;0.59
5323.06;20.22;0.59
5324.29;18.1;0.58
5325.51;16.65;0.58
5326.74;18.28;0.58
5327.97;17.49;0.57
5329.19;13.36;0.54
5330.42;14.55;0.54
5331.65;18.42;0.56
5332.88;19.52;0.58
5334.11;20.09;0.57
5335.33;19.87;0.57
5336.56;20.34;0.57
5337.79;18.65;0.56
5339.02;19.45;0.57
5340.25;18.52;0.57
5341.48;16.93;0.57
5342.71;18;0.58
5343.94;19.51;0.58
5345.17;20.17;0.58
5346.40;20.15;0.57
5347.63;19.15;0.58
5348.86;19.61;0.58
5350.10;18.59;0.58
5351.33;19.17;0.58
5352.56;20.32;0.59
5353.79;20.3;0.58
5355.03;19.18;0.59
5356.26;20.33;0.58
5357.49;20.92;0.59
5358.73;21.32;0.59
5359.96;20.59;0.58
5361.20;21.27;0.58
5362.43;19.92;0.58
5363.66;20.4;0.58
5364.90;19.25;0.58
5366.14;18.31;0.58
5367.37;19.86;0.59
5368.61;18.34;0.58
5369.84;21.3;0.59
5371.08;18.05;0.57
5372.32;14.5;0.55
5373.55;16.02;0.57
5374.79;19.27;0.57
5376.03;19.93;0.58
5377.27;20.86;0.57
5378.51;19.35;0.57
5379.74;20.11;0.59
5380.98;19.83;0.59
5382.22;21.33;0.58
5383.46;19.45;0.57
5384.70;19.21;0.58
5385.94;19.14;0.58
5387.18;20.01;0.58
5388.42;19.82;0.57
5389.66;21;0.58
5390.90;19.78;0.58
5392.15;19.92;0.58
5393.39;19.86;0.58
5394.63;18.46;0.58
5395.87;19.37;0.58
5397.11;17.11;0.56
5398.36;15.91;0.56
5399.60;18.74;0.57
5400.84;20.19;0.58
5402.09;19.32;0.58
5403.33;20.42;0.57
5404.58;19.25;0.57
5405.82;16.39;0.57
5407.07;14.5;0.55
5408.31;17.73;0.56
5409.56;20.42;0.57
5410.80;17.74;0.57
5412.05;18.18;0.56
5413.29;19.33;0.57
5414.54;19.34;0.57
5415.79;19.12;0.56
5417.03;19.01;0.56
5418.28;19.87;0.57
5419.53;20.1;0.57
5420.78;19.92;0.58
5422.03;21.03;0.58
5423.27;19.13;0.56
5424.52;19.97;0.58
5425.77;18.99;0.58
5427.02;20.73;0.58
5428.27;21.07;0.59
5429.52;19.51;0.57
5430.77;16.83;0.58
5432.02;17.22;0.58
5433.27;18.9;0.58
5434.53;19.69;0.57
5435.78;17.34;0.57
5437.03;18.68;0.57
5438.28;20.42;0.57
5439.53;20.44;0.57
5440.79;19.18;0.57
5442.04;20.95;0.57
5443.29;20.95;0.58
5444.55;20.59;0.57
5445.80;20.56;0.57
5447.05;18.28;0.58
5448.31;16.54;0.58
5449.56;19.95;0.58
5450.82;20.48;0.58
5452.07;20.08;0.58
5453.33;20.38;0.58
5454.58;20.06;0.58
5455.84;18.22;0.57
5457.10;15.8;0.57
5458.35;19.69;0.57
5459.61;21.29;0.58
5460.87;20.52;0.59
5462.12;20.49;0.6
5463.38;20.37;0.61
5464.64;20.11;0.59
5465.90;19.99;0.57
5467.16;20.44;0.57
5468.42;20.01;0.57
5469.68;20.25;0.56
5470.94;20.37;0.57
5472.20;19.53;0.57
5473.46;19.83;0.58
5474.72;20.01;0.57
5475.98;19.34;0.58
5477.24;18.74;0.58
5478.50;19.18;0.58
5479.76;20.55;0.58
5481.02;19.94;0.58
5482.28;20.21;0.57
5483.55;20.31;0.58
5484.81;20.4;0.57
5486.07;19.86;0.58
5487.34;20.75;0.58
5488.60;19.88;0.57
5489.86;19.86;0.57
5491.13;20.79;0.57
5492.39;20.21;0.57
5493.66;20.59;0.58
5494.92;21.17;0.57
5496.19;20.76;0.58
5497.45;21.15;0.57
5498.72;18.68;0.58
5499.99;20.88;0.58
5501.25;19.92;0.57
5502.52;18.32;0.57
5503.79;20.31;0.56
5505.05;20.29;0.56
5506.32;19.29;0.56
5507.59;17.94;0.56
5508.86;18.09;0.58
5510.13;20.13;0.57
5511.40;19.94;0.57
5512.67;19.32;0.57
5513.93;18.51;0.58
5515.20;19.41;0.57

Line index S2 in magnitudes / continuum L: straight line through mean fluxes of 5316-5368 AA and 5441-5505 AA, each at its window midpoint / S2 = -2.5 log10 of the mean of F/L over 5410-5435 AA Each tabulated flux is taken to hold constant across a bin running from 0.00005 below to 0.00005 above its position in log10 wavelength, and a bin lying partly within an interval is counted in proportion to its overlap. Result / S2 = 0.021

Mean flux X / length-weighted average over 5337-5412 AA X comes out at 19.2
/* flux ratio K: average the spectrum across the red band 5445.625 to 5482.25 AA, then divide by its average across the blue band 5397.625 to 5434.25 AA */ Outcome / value 1.04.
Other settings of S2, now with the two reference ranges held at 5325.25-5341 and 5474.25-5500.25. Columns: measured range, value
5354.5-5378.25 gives -0.05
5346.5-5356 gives -0.07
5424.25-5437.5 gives 0.02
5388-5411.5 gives 0.02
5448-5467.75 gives 0.00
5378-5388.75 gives -0.06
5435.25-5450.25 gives 0.00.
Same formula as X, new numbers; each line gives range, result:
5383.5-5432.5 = 19.1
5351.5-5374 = 19.5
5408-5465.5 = 19.5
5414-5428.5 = 19.8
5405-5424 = 18.8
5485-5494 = 20.3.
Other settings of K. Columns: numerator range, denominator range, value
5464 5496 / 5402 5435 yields 1.06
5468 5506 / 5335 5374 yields 1.04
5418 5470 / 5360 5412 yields 1.03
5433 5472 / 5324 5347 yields 1.08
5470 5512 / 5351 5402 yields 1.02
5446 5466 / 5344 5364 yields 0.97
